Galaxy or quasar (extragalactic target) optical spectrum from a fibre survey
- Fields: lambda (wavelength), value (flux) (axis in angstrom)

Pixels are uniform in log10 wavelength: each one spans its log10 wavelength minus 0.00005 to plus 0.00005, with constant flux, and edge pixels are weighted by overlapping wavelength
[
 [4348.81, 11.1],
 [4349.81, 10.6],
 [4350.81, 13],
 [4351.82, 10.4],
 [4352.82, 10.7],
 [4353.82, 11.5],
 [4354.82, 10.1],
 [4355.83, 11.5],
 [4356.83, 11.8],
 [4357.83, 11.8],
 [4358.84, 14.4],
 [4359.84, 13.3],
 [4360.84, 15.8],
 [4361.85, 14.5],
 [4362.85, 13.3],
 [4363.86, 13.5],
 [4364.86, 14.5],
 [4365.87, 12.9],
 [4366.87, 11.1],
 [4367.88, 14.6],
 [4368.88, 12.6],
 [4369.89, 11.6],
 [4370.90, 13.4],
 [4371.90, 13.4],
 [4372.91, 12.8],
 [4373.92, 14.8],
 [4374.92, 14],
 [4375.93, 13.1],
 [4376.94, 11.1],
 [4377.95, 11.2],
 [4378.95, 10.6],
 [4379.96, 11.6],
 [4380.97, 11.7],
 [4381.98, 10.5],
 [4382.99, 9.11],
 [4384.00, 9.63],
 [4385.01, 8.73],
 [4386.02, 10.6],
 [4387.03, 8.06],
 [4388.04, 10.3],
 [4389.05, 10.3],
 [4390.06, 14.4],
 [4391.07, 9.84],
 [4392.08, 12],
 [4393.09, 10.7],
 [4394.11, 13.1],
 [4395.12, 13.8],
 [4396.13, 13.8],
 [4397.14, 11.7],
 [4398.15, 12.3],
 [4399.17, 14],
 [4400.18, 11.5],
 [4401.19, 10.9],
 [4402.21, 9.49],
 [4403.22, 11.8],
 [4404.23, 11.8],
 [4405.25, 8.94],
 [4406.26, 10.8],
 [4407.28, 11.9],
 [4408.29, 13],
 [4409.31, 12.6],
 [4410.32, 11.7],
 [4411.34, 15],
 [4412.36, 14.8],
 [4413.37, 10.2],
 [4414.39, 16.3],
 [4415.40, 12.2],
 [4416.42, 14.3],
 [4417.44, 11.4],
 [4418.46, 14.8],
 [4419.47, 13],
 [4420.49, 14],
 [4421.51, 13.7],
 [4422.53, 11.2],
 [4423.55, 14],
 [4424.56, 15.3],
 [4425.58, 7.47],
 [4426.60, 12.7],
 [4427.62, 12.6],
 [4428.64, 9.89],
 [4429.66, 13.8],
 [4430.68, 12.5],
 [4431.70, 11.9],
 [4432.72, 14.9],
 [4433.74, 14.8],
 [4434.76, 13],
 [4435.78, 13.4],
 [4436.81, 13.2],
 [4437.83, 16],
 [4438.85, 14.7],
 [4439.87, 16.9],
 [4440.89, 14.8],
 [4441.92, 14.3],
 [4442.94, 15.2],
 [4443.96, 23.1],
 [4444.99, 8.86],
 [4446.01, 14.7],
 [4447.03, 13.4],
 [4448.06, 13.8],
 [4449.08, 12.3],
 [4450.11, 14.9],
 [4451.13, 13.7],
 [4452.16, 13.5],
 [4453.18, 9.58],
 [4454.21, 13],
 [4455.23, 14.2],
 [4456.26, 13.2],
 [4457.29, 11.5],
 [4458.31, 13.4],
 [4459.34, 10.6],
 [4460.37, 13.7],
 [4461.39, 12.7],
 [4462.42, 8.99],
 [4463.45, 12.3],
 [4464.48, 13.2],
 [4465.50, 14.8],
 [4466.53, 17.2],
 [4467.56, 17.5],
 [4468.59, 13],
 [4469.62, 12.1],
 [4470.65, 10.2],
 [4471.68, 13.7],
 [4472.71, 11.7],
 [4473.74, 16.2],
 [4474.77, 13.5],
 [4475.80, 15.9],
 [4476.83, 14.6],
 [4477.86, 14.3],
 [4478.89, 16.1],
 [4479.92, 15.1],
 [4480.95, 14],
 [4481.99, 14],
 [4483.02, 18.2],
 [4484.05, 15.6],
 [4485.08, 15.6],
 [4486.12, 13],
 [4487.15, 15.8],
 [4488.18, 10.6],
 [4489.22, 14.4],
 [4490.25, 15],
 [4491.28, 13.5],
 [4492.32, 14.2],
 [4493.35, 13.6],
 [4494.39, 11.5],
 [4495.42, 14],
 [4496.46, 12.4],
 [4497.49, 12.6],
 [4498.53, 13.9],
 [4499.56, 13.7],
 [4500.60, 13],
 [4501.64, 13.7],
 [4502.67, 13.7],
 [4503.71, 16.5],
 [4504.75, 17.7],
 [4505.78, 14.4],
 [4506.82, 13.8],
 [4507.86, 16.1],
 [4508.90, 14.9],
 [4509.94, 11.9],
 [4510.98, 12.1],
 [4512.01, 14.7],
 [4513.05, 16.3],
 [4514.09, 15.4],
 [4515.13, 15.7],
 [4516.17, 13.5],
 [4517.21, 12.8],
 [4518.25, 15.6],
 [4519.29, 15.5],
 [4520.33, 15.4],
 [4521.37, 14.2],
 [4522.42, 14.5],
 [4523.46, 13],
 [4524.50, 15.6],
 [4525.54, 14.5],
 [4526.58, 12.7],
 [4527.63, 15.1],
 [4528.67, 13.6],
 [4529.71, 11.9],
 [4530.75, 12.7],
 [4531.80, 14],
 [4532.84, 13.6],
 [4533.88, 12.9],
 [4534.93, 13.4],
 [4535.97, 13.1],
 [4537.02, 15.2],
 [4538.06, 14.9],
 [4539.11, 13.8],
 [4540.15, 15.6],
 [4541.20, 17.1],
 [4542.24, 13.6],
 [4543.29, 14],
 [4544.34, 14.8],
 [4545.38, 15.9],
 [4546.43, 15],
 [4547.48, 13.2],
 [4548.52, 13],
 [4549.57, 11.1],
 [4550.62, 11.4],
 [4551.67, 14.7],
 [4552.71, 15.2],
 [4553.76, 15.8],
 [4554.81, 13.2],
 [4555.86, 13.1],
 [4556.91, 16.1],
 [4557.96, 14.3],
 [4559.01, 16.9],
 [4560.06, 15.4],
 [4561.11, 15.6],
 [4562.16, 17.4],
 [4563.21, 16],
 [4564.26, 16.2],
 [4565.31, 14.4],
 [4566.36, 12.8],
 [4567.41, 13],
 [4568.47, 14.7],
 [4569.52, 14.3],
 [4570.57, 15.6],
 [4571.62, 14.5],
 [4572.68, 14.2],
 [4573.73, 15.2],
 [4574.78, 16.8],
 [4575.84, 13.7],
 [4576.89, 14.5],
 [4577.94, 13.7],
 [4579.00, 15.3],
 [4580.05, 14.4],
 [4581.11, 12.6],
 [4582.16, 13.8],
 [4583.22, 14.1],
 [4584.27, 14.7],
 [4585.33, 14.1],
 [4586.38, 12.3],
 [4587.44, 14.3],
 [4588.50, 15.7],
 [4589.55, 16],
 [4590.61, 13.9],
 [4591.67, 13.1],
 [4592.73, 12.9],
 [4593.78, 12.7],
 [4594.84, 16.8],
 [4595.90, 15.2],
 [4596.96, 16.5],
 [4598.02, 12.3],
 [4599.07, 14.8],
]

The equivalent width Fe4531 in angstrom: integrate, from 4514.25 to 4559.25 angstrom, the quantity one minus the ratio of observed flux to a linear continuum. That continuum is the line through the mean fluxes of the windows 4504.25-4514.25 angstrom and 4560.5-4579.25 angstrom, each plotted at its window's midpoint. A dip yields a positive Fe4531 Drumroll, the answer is 1.8 angstrom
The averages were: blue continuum 14.7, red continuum 14.9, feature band 14.2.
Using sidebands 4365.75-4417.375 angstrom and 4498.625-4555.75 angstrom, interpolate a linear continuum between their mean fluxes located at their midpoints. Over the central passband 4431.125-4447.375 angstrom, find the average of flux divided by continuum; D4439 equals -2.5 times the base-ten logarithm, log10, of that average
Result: -0.14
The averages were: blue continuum 12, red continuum 14.2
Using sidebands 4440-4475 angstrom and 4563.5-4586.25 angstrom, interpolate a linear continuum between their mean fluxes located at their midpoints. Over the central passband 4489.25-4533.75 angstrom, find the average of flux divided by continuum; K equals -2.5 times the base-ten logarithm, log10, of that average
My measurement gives -0.014 mag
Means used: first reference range 13.5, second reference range 14.4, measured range 14.1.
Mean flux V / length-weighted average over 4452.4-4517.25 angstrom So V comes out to 13.9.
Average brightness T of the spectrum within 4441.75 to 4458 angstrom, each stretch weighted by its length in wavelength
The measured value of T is 13.7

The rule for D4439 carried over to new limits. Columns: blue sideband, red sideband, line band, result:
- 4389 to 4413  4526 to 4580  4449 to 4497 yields -0.04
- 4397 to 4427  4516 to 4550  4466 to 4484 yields -0.10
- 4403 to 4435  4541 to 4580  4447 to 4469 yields 0.00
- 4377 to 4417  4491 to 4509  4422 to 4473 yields -0.04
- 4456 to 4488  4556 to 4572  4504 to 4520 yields -0.02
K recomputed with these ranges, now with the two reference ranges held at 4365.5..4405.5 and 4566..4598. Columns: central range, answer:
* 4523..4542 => -0.028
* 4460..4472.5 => -0.037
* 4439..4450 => -0.179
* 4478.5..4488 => -0.160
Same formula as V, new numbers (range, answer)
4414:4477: 13.5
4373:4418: 11.8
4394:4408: 11.8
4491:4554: 14.1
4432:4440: 14.4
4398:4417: 12.3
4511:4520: 14.8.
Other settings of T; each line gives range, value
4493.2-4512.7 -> 13.9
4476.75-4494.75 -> 14.4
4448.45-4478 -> 13.3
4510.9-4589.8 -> 14.4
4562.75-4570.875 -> 14.6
